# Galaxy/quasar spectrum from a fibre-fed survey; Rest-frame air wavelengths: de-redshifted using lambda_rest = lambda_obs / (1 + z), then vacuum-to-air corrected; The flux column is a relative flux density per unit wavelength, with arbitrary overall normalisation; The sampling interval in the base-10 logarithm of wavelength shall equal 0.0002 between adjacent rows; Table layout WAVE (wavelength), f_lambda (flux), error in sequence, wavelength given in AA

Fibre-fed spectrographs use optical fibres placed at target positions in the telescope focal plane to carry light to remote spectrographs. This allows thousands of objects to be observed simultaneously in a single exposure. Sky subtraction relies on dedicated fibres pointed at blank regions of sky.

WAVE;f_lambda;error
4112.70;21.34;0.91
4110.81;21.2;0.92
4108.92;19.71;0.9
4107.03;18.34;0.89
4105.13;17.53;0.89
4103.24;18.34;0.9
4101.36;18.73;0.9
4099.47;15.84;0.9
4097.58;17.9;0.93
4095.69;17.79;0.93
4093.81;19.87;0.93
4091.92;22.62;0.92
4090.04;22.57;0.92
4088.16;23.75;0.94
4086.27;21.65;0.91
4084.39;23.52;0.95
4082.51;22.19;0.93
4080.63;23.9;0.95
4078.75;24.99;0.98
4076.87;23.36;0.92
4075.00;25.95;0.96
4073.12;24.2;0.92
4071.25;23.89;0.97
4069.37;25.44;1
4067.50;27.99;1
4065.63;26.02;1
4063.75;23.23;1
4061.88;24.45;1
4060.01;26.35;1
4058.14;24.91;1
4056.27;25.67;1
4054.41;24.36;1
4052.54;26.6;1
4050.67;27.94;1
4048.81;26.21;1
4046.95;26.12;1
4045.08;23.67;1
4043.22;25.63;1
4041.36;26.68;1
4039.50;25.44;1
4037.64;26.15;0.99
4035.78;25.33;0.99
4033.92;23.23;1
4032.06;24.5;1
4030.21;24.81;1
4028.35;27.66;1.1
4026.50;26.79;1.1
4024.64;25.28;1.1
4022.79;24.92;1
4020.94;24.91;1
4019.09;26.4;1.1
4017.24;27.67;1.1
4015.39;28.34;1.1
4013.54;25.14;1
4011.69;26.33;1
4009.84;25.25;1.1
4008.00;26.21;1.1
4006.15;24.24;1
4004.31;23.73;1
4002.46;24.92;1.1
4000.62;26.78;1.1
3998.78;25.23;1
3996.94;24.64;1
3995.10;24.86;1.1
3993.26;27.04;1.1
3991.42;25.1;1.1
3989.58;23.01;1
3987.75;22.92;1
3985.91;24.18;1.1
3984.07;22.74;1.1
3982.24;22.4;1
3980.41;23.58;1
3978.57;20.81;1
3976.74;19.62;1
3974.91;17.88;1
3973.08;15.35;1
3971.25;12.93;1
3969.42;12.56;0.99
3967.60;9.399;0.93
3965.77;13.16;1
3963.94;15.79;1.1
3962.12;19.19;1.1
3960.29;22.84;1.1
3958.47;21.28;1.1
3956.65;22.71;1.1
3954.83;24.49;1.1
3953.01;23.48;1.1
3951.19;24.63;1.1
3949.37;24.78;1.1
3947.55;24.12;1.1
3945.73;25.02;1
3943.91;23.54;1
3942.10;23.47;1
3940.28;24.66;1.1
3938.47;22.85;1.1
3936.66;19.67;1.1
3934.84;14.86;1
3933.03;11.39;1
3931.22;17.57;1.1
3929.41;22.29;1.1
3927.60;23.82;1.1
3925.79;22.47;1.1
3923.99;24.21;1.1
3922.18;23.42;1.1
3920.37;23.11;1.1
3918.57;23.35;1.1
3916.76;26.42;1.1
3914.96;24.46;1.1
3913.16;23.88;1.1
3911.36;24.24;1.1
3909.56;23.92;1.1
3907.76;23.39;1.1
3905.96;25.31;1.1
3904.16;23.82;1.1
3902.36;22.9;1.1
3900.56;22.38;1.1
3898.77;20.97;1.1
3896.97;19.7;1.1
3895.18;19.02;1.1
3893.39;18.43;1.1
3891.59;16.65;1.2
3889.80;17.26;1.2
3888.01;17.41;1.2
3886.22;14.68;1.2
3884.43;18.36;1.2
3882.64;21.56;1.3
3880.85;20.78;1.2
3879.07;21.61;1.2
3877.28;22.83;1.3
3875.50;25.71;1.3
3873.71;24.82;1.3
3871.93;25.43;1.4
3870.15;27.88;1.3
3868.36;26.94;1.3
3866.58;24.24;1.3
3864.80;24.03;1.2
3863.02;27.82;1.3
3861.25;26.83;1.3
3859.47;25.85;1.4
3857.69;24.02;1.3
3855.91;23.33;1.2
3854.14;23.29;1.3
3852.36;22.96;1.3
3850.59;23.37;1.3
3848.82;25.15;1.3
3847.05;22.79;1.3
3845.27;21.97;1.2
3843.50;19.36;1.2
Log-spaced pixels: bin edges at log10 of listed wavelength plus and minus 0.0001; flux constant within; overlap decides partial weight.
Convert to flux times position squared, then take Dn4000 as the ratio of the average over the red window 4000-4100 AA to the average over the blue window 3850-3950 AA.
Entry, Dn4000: 1.18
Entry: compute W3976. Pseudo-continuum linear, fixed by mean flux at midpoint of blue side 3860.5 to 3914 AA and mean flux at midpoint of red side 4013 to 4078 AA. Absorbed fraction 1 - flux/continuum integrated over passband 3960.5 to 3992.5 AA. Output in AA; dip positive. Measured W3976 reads 6.91 AA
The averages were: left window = 22.4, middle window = 19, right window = 25.6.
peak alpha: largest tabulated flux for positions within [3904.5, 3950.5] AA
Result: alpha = 26.42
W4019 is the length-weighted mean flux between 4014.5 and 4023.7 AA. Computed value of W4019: 26.5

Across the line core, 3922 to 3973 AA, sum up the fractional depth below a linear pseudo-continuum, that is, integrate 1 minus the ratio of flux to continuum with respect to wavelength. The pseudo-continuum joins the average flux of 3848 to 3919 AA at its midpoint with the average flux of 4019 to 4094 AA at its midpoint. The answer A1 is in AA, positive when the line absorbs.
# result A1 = 7.2 AA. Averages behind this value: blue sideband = 22.9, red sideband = 24.9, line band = 20.2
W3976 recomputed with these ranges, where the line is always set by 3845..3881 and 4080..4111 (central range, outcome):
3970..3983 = 2.1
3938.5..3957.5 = -0.9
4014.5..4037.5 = -4.6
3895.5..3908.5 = 0.7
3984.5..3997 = -1.3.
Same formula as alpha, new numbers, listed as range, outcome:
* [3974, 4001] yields 27.04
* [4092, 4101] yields 19.87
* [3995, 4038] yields 28.34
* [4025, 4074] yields 27.99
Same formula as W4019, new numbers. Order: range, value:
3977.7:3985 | 22.4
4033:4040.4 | 25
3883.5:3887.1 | 16.6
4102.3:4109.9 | 18.5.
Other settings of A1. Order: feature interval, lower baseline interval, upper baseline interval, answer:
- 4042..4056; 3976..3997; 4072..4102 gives -2.1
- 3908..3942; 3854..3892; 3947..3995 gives -0.6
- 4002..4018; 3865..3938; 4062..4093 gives -1.8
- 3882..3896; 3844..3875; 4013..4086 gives 3.9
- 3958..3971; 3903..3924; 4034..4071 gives 4.6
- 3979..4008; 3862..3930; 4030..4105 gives -1.4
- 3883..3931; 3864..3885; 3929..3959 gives 2.3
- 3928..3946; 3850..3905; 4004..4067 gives 2.4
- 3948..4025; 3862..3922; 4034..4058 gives 6.2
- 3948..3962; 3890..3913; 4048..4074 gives -0.2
